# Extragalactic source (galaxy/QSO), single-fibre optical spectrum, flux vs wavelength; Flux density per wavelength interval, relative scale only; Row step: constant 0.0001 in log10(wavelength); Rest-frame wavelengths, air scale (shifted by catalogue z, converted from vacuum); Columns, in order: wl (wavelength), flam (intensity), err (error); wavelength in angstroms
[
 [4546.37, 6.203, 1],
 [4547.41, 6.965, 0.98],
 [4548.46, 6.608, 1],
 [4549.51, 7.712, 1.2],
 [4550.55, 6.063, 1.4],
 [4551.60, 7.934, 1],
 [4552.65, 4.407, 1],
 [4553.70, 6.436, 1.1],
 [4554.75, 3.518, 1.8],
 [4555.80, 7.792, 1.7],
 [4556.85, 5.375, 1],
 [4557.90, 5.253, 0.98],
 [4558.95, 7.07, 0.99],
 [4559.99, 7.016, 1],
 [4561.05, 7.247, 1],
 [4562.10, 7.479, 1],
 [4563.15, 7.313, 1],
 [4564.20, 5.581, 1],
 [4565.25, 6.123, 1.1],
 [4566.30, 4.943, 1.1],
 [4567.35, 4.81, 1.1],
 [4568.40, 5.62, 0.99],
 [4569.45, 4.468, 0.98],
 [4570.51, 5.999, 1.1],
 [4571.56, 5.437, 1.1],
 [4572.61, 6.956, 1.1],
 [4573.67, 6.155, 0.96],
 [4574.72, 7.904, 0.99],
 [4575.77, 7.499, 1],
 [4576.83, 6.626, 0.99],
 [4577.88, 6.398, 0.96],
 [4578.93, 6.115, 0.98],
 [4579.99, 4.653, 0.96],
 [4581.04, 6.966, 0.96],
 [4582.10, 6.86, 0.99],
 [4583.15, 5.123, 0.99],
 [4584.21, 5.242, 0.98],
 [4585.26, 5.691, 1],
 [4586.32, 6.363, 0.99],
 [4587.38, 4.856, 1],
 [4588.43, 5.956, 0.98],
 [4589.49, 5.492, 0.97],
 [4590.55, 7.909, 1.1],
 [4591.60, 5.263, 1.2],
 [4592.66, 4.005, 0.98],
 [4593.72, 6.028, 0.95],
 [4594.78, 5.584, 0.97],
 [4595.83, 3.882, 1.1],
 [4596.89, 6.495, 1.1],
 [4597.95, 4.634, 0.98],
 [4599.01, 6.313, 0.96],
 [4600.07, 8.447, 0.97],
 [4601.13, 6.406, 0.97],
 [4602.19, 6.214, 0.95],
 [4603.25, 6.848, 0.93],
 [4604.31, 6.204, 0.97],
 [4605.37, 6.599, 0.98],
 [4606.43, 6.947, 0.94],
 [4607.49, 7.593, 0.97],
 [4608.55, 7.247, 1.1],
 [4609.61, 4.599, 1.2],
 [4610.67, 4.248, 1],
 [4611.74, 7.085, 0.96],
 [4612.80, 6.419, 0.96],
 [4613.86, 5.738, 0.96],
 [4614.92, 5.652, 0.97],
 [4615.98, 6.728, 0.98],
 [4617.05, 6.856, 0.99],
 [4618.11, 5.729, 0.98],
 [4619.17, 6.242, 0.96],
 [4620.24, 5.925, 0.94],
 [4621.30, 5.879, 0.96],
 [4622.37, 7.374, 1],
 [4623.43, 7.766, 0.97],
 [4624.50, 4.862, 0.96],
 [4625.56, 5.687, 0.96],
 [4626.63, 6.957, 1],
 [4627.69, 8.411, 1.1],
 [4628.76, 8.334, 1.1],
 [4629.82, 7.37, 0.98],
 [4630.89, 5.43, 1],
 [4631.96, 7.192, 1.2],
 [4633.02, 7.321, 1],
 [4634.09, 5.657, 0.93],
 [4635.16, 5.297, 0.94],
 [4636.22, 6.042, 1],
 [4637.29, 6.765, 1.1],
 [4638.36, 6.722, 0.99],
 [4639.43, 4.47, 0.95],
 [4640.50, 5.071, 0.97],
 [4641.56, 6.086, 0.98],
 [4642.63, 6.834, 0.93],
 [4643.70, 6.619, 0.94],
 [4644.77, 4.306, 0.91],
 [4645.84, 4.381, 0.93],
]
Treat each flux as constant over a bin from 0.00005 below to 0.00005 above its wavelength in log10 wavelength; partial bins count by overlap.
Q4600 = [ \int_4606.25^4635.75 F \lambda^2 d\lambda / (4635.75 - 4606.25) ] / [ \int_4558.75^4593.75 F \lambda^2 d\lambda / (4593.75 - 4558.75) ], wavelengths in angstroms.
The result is 1.1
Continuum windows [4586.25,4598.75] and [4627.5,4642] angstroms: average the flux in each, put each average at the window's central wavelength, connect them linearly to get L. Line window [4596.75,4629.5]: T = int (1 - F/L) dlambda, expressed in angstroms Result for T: -2.9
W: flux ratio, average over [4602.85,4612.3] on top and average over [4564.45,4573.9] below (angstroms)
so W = 1.1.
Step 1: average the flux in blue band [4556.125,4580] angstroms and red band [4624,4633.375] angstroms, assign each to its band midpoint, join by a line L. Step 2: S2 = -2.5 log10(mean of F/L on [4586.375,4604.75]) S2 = 0.10 mag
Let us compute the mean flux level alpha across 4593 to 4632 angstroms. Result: 6.35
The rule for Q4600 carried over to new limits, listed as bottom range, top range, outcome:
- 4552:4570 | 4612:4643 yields 1.11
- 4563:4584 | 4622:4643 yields 1.10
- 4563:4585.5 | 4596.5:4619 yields 1.07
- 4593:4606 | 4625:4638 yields 1.11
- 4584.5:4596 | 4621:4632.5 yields 1.25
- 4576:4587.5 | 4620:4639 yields 1.13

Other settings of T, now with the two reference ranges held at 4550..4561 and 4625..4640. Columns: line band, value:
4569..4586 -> 0.31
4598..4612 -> -0.10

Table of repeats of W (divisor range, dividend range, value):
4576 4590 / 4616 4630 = 1.14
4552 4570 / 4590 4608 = 1.05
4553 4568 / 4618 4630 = 1.10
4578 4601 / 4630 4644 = 1.05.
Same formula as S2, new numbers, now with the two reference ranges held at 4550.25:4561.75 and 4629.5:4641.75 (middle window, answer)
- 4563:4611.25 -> 0.03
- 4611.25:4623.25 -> -0.04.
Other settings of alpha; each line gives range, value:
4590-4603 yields 5.95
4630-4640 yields 6.14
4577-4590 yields 5.83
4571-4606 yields 6.1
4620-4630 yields 6.87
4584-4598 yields 5.57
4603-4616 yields 6.28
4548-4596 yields 6.05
